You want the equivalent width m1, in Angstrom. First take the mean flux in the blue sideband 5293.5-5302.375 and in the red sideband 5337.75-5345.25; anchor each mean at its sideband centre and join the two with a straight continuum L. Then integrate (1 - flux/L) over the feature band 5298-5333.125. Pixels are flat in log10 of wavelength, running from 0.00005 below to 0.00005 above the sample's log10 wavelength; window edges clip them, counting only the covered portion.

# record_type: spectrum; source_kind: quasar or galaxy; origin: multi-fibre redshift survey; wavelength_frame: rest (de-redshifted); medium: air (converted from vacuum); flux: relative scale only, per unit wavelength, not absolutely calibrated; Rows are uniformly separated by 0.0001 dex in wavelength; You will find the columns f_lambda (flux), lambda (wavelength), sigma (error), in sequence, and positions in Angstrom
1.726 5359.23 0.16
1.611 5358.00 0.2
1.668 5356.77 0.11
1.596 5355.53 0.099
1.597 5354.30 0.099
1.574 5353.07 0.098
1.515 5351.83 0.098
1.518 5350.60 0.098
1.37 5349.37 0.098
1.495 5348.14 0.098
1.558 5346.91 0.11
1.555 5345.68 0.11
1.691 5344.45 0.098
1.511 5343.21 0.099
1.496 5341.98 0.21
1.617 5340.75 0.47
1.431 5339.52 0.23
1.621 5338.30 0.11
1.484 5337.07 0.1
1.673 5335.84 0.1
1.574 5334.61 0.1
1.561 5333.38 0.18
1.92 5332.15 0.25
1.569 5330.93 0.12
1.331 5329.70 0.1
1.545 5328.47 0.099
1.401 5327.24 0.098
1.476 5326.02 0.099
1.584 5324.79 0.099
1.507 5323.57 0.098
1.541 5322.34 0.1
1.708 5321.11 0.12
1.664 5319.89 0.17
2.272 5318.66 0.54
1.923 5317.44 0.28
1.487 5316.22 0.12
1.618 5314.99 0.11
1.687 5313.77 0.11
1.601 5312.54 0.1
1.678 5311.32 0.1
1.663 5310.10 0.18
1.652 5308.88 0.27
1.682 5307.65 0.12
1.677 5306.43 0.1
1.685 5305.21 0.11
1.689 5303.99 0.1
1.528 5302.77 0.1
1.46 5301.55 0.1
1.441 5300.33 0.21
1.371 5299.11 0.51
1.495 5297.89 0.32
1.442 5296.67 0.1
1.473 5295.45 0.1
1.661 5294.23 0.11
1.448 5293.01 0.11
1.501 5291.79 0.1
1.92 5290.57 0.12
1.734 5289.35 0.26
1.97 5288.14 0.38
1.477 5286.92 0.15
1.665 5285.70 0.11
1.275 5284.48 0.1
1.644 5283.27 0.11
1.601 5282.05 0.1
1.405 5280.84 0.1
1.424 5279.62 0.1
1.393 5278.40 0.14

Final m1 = -2.5 Angstrom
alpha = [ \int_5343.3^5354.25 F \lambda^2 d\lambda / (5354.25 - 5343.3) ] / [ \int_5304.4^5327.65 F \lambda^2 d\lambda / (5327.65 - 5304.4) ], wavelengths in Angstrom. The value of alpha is 0.9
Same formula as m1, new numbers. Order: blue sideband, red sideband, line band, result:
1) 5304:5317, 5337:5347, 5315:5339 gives -0.3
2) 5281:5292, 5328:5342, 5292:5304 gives 1.0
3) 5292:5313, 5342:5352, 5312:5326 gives -1.2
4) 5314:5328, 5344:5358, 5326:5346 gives 0.6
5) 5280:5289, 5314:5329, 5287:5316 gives 0.0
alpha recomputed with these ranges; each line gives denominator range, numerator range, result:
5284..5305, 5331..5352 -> 1.02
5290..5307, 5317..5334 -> 1.06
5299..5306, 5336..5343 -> 1.01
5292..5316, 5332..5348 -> 1.02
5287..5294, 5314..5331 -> 0.97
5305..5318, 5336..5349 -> 0.94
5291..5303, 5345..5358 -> 1.06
